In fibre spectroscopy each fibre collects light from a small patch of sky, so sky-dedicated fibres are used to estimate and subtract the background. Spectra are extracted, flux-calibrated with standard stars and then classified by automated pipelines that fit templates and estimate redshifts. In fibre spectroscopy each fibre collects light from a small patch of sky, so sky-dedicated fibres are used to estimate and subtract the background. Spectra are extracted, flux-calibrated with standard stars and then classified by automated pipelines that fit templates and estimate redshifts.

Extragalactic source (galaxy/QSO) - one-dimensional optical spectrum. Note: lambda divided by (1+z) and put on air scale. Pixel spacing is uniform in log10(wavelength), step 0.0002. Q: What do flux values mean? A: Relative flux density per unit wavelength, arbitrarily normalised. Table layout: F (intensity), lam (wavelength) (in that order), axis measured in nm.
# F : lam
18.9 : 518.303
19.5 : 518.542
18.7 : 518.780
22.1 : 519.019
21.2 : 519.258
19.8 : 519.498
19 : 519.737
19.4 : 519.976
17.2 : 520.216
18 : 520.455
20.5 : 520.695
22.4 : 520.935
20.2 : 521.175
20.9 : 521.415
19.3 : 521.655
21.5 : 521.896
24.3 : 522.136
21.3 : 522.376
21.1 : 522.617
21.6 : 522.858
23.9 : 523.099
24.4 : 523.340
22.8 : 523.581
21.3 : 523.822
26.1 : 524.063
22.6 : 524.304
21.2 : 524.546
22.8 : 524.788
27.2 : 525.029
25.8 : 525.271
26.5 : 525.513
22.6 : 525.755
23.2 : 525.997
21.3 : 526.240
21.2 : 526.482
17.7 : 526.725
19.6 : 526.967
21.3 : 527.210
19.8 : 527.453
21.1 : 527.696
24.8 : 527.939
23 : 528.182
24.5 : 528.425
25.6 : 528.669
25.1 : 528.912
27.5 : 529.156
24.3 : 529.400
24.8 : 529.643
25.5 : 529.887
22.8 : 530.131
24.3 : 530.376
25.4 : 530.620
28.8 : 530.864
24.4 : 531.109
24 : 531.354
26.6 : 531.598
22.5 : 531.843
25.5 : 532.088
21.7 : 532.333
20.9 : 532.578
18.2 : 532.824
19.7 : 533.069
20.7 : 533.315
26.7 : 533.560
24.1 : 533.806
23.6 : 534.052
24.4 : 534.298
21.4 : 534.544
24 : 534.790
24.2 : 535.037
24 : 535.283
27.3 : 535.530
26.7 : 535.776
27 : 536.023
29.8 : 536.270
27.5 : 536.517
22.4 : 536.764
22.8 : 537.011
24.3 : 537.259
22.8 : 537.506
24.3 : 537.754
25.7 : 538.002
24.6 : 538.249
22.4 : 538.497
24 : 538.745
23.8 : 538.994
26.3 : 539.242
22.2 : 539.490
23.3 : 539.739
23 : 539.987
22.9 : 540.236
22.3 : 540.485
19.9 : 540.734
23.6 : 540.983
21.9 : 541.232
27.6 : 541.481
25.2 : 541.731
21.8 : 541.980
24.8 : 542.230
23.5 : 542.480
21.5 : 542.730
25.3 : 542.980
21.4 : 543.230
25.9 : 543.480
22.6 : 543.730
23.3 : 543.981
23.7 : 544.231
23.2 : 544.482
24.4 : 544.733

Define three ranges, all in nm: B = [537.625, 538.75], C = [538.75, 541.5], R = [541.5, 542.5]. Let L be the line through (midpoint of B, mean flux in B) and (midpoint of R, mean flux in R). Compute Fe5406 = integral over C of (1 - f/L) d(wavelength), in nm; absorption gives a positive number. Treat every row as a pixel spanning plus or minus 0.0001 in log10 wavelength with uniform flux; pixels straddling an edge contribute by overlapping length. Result 0.12 nm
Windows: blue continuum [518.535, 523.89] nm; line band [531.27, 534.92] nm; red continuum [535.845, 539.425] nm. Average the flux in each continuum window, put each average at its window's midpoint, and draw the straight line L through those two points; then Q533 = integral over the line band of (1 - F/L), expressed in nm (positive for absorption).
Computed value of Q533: 0.12 nm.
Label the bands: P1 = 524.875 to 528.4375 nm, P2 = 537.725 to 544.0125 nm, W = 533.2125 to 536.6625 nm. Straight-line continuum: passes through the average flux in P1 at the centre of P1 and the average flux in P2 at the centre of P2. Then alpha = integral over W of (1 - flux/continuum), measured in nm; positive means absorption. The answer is -0.290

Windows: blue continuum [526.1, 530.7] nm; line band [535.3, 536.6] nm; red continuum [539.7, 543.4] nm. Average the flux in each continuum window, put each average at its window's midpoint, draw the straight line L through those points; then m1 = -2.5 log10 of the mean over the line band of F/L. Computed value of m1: -0.18 mag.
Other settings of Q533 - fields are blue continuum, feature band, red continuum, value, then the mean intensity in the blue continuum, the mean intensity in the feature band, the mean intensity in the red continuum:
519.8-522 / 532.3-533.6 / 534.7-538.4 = 0.16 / 19.9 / 21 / 25.1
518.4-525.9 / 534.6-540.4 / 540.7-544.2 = -0.35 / 21.8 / 24.5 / 23.6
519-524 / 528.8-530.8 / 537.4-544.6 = -0.27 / 21.1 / 25.1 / 23.5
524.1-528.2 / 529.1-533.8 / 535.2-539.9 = -0.06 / 22.5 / 23.9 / 24.8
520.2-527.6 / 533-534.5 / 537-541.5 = -0.02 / 22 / 23.2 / 23.5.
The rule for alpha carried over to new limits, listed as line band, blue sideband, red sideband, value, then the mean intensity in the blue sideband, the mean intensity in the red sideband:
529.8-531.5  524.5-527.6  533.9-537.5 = -0.11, 22.3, 24.9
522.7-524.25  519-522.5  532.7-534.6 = -0.18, 20.4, 22.4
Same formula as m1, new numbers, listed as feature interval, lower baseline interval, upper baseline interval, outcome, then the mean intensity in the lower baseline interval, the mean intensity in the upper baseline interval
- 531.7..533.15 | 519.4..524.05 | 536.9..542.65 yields 0.05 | 21.1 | 23.6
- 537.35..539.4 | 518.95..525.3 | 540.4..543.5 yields -0.05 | 21.7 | 23.4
